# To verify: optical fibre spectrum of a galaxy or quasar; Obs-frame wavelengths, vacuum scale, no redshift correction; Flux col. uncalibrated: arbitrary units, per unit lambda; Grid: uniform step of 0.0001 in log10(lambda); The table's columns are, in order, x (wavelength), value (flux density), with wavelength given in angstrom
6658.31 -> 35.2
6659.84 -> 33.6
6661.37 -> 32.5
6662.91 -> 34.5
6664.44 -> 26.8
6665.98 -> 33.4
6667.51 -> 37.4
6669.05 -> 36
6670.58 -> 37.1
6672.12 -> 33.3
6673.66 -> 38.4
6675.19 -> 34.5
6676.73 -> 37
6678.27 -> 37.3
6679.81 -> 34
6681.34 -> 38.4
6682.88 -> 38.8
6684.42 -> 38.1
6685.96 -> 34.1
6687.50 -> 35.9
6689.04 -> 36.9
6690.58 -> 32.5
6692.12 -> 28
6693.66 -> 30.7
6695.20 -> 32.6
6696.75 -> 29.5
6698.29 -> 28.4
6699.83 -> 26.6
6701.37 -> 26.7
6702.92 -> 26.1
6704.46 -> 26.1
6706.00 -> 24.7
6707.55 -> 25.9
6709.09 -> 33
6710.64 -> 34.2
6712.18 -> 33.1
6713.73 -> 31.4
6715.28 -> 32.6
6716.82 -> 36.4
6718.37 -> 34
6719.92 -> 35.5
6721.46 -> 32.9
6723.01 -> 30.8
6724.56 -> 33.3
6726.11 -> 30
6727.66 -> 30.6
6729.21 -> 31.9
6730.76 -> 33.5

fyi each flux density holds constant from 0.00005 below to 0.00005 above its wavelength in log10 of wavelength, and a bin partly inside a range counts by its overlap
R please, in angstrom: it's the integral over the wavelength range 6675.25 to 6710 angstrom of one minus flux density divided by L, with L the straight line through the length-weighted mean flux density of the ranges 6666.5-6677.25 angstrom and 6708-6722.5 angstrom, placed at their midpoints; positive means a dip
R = 3.0 angstrom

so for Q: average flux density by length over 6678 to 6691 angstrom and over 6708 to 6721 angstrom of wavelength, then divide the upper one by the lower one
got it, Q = 0.9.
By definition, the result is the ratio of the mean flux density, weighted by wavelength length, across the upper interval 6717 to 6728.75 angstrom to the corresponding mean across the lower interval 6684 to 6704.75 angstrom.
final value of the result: 1.1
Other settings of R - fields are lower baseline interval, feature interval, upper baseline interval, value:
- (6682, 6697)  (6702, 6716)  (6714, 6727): 1.6 angstrom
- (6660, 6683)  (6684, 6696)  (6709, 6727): 0.3 angstrom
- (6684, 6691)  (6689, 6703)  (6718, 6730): 2.1 angstrom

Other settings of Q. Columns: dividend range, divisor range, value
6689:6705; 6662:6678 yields 0.84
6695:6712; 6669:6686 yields 0.78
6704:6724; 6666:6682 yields 0.88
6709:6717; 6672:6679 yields 0.92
